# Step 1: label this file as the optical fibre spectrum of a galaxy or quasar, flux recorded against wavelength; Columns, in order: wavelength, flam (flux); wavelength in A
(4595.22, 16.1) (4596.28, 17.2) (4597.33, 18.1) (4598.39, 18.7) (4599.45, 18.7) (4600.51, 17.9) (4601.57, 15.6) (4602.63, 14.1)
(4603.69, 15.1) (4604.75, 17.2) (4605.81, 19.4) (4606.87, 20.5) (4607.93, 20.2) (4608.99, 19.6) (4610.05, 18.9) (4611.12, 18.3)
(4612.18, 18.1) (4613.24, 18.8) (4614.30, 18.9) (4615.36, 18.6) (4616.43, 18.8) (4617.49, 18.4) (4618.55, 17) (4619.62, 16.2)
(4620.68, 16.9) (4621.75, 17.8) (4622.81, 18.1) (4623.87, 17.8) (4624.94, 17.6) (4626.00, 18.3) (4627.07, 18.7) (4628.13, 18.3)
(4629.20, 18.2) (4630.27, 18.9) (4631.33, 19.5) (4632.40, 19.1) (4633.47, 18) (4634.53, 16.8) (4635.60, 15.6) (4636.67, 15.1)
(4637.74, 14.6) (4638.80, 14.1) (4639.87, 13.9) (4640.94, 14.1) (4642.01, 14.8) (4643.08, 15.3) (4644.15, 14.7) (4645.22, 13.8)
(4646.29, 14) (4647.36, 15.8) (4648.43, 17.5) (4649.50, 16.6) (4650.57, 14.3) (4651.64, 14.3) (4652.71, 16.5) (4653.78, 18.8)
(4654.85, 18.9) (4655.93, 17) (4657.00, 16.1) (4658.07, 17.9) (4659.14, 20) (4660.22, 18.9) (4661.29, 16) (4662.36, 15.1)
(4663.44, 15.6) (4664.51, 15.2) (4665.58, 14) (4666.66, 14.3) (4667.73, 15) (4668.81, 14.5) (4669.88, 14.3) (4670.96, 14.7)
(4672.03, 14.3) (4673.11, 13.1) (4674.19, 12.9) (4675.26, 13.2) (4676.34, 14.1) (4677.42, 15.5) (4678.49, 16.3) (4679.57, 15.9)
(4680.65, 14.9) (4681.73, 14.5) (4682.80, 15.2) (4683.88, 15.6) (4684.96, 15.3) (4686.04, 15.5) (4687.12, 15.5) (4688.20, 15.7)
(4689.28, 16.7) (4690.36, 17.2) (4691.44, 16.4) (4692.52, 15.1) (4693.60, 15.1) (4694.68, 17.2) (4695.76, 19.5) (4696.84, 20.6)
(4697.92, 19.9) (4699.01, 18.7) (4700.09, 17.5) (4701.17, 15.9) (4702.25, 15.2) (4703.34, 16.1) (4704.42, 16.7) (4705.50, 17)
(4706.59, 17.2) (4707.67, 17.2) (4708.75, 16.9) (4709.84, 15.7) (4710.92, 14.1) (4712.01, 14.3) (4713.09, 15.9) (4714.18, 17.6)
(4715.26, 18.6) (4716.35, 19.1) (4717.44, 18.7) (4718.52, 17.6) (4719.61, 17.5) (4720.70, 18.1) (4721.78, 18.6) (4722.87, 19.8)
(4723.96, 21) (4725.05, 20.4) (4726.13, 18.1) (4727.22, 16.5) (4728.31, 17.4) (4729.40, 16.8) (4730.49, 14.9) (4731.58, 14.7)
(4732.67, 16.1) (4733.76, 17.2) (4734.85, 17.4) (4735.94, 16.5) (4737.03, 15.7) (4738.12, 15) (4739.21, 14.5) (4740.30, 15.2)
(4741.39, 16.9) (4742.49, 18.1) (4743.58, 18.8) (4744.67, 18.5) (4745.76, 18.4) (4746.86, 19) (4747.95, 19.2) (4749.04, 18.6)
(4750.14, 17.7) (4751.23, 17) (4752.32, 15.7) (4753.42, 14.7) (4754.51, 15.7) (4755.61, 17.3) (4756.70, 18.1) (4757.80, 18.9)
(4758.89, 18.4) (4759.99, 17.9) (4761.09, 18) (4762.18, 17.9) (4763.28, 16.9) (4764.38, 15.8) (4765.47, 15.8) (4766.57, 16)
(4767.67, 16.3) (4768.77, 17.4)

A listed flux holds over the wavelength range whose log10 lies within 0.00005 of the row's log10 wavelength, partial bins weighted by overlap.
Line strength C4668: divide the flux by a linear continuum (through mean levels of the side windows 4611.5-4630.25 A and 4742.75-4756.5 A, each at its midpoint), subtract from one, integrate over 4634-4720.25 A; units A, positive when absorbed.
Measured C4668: 8.85 A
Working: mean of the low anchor 18.1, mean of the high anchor 17.6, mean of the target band 16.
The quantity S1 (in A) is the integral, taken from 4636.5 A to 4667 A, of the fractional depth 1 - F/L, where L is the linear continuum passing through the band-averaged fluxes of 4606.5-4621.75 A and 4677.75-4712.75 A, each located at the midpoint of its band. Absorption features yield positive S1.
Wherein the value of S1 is 3.0 A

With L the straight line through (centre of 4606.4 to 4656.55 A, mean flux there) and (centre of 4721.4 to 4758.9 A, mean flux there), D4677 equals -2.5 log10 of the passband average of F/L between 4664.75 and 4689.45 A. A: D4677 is 0.16 mag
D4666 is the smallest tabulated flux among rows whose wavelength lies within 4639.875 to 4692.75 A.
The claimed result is 12.9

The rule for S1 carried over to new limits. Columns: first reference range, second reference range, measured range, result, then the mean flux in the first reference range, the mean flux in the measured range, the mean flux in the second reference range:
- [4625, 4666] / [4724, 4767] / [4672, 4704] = 1.44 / 16.5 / 16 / 17.1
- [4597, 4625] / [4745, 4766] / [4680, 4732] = 1.95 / 18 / 17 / 17.4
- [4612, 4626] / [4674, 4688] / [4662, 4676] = 1.16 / 17.9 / 14.3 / 15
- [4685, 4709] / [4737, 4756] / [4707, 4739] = -0.28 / 16.9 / 17.1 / 17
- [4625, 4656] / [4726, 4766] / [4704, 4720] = -0.12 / 16.4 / 16.9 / 17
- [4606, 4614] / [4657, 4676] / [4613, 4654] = 1.93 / 19.2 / 16.8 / 15.2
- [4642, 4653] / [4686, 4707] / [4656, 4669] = -0.31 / 15.2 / 16.1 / 17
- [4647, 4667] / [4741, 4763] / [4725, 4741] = 1.07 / 16.5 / 16.3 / 17.7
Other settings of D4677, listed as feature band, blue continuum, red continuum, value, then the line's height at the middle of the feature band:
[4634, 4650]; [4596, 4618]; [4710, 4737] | 0.18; 17.9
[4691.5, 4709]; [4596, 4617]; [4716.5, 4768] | 0.02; 17.6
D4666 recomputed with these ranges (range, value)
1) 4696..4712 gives 14.1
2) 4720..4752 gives 14.5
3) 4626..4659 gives 13.8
